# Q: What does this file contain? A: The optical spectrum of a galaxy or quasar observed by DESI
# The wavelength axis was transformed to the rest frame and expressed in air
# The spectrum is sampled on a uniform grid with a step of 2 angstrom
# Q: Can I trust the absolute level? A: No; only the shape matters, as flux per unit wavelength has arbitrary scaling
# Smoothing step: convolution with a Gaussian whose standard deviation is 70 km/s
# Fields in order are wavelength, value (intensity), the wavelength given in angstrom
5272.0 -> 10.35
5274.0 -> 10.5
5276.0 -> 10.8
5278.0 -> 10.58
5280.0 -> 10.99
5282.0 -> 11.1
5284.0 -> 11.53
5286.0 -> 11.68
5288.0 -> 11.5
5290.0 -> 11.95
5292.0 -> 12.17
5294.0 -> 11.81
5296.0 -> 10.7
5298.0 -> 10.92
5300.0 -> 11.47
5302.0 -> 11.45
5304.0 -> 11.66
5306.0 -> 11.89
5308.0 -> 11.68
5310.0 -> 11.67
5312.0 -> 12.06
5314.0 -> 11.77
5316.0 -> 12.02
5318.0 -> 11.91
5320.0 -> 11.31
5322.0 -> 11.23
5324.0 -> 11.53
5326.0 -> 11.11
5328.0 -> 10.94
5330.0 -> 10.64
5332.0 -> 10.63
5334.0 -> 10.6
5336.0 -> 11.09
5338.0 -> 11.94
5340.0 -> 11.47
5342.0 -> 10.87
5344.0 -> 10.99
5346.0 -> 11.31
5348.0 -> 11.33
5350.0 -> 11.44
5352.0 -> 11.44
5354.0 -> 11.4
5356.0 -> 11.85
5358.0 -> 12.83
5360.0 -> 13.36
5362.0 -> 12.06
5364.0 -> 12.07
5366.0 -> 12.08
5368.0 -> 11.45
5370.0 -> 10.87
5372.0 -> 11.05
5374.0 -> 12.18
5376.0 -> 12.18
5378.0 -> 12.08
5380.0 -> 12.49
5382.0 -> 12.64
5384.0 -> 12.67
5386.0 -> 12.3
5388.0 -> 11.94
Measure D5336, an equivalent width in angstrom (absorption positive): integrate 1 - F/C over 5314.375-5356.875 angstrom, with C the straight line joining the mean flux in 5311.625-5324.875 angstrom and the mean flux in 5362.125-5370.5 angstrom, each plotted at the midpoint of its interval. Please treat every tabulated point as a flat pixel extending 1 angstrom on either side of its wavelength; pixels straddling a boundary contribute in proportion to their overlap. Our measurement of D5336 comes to 1.4 angstrom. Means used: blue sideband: 11.7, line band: 11.3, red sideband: 11.7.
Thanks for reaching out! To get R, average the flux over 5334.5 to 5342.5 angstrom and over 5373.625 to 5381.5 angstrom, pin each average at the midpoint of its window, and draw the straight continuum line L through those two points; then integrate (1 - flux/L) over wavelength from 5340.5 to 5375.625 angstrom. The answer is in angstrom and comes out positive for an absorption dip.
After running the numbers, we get 0.3 angstrom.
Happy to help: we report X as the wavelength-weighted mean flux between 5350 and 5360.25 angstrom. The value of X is 12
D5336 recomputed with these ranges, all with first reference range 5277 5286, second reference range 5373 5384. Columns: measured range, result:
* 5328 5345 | 1.14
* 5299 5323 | -0.39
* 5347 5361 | 0.10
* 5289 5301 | -0.23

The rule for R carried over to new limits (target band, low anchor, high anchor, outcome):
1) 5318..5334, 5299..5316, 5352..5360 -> 1.1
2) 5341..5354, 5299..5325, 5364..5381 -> 0.6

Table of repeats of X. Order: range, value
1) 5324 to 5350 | 11.1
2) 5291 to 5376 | 11.5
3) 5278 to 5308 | 11.5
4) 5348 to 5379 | 11.9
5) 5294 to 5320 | 11.6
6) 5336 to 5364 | 11.7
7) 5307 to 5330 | 11.5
